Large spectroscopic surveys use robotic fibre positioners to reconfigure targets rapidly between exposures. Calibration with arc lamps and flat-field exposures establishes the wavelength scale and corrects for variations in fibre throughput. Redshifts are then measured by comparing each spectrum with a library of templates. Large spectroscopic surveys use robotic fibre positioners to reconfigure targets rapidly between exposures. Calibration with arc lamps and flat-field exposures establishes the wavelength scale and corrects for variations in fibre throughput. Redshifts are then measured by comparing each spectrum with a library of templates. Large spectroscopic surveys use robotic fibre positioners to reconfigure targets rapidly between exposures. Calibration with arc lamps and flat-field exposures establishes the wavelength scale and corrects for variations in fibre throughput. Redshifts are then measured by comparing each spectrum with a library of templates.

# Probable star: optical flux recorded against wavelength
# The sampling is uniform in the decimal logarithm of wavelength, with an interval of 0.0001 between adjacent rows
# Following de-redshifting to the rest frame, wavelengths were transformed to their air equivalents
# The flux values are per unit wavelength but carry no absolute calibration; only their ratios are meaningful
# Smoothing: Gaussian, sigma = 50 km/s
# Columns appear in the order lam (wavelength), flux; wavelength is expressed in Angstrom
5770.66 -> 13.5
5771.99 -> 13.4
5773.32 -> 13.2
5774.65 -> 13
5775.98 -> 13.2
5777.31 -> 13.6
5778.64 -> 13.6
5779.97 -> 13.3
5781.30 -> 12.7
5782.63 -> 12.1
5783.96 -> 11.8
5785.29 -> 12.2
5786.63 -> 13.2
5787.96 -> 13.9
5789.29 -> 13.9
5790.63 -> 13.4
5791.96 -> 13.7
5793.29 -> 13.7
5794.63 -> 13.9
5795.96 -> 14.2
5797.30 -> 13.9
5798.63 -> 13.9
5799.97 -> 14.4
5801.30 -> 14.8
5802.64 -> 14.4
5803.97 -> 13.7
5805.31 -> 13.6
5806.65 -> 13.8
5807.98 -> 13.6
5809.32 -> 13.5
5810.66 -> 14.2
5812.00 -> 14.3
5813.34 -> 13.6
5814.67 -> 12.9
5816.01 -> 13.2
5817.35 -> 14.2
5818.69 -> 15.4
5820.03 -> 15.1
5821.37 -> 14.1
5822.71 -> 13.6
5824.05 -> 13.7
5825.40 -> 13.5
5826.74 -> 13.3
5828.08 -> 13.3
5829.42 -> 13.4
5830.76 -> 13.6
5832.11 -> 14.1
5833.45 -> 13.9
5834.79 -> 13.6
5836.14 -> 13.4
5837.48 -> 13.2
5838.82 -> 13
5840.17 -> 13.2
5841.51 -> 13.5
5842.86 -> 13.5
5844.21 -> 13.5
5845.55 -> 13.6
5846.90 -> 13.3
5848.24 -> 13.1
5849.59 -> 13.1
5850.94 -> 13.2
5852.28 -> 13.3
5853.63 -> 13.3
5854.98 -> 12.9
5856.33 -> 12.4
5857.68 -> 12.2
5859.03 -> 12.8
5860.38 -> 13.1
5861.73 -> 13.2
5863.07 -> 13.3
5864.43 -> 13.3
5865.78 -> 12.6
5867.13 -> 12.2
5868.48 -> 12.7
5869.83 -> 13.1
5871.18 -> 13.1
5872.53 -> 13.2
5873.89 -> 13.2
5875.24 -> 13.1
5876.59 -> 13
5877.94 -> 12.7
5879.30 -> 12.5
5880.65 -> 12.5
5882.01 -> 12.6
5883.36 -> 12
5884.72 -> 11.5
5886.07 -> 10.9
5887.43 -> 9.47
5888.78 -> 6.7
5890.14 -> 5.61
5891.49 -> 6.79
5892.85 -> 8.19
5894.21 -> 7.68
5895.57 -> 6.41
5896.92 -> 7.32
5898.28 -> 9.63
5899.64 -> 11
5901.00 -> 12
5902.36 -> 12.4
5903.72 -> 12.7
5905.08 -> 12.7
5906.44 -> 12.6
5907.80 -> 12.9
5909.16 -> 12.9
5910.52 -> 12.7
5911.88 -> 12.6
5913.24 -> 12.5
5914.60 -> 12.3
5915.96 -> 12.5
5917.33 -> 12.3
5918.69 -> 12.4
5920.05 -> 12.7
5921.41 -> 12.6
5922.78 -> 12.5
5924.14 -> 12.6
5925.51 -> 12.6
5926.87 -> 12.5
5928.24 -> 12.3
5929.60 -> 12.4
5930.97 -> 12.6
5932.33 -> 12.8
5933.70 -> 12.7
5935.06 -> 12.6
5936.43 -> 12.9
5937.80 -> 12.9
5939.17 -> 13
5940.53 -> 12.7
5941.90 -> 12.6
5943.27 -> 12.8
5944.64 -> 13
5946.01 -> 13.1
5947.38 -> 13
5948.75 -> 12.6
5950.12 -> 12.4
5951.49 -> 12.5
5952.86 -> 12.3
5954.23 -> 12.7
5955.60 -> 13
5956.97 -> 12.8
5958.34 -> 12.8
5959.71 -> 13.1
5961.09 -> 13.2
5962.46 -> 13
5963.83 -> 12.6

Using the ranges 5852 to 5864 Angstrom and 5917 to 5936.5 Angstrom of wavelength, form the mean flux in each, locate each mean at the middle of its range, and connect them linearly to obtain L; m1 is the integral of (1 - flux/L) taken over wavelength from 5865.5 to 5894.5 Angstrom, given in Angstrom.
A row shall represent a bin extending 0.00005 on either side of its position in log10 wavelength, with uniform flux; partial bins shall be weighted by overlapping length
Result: 3.7 Angstrom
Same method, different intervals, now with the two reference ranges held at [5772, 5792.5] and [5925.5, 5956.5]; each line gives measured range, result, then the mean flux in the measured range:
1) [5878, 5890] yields 1.9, 10.9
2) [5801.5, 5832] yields -1.9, 13.8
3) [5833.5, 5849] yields -0.5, 13.4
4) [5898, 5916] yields 0.7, 12.3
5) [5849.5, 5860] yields 0.0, 12.9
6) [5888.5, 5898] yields 4.3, 7.08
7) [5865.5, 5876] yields 0.0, 12.9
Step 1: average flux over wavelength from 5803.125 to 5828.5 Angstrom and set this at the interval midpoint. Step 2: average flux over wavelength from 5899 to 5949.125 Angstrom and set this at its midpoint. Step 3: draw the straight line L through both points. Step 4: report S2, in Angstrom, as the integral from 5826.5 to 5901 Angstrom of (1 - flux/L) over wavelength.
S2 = 7.0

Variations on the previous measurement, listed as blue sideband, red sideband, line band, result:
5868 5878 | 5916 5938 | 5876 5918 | 6.2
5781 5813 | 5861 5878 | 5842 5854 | -0.1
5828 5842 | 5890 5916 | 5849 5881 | -1.7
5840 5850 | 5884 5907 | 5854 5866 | -0.6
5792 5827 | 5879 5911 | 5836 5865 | -2.1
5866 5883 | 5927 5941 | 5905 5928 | 0.3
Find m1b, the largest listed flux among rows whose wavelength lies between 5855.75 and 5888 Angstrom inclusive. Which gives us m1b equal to 13.3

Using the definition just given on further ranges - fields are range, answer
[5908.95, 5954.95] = 13.1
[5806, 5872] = 15.4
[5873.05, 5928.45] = 13.2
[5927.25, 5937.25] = 12.9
